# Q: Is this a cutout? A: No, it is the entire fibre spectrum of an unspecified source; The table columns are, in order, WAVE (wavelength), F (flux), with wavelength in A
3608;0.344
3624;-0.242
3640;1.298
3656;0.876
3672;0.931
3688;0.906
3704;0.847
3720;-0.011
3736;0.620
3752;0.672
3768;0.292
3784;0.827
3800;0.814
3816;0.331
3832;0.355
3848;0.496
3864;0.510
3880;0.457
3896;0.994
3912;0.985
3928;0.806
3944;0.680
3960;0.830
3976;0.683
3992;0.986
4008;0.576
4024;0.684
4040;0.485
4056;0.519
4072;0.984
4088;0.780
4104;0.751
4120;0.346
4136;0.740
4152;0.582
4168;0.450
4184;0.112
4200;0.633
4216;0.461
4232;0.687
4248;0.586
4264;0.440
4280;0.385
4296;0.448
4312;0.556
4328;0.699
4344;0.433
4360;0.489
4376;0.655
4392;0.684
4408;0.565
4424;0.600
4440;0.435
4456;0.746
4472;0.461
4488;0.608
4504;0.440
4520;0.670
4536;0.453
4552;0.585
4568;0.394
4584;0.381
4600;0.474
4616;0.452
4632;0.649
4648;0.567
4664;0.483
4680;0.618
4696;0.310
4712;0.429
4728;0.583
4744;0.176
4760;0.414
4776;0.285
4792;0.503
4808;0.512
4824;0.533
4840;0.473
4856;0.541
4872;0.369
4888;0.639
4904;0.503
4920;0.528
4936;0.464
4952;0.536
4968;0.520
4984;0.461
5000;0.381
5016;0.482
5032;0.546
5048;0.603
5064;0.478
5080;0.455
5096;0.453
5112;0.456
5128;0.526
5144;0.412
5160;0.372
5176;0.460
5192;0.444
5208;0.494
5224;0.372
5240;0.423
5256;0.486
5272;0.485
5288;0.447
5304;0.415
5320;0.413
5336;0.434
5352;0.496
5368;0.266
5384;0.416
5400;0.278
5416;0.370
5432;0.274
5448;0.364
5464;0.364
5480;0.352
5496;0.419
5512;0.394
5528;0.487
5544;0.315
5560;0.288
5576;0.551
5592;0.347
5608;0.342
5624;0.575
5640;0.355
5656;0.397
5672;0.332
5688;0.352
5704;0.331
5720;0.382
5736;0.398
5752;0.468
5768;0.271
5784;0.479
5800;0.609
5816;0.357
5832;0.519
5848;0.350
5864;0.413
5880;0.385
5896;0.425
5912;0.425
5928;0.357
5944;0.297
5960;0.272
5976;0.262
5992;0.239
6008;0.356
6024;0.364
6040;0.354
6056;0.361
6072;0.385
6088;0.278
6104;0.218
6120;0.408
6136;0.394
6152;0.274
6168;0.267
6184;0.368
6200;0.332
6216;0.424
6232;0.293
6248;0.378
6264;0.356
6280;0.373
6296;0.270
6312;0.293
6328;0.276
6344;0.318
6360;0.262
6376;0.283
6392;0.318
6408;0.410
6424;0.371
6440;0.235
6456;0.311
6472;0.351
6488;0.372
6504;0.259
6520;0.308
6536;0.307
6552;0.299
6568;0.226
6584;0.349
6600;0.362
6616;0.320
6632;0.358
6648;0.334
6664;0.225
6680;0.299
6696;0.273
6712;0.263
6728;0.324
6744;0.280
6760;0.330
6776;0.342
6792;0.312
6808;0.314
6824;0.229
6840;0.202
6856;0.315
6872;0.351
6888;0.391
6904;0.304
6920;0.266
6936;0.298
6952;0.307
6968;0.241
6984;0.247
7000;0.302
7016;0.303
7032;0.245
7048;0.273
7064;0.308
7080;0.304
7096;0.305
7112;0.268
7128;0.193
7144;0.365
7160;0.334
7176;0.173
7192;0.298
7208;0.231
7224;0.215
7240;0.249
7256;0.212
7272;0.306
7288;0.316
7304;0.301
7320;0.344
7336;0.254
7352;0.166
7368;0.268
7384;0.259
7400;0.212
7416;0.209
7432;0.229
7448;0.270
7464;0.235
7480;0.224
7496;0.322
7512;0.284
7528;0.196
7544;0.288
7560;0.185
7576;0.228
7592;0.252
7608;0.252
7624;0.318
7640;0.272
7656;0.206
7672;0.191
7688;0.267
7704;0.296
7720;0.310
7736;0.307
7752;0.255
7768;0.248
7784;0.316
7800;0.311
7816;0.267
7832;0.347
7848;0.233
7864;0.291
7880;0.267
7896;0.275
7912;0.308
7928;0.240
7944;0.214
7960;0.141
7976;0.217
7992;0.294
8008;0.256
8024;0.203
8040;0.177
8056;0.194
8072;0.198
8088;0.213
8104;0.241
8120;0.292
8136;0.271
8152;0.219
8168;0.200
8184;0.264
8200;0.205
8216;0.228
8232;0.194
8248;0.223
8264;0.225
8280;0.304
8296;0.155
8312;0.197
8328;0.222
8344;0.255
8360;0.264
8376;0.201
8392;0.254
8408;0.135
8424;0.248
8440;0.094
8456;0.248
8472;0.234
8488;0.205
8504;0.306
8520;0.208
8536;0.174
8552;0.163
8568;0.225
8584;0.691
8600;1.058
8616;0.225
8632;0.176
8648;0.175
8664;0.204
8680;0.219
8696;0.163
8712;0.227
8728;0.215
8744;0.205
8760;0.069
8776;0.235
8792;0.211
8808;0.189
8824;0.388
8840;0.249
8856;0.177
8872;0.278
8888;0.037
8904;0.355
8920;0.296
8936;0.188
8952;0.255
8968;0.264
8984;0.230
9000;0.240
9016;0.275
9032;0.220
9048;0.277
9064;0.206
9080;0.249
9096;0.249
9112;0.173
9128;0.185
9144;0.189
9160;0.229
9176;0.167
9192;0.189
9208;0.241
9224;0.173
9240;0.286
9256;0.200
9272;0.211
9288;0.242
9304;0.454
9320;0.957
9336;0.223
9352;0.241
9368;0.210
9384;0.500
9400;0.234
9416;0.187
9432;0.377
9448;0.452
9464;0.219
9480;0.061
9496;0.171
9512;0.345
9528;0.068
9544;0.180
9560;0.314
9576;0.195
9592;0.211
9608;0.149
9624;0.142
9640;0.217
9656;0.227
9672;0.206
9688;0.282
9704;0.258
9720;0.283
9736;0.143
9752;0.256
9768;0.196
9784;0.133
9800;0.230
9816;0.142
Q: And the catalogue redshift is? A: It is 1.305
